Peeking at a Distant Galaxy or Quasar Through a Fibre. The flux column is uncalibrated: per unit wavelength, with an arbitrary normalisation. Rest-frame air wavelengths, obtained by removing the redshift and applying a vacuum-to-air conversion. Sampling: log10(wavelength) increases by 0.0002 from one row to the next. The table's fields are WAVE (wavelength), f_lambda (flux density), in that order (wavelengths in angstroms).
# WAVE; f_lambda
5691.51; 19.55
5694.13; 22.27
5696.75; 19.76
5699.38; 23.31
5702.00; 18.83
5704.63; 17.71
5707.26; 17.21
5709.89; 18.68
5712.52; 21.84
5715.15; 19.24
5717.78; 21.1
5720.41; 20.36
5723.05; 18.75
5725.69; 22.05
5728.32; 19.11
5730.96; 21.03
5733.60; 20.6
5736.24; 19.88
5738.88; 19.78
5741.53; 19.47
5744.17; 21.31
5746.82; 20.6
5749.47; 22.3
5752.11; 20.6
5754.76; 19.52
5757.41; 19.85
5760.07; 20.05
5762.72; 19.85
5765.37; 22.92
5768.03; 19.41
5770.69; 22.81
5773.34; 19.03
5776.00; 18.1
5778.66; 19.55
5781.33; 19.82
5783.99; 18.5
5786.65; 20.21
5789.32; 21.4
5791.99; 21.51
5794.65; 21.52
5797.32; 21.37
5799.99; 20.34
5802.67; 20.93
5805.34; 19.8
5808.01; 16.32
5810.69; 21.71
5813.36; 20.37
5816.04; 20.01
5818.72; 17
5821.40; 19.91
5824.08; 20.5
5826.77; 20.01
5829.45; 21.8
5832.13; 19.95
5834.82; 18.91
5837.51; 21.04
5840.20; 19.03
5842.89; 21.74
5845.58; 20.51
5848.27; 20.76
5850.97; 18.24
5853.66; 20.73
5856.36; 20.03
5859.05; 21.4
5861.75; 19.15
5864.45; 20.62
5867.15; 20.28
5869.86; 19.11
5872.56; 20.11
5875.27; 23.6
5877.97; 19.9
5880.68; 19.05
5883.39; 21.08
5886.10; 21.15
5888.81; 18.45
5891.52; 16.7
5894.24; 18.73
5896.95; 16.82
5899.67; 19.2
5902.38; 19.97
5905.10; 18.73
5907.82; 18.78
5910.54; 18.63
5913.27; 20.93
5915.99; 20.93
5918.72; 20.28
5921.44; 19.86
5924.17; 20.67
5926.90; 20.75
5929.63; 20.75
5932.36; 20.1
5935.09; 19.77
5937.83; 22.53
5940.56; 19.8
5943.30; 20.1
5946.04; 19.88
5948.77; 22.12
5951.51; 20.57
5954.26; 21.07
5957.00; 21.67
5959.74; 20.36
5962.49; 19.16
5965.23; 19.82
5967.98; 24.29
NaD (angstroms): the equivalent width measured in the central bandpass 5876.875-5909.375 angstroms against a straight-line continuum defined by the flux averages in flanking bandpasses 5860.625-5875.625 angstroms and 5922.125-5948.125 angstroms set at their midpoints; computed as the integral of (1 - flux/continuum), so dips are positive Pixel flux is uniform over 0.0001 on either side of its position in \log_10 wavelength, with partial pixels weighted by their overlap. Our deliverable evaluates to 2.1 angstroms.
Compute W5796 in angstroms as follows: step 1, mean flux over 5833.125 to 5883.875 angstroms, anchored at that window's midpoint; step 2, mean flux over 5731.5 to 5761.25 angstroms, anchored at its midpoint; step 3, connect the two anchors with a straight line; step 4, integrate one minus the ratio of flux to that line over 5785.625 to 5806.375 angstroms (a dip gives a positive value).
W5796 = -0.6 angstroms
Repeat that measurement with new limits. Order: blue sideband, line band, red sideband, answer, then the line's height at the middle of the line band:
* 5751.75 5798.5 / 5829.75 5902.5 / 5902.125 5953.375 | 1.5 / 20.3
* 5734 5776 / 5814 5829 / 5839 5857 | 0.4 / 20.2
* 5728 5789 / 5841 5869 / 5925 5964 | 0.2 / 20.4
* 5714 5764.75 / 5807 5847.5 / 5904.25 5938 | 0.6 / 20.2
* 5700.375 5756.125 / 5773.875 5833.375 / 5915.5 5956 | 0.6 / 20.2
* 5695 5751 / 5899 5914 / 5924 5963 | 0.9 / 20.6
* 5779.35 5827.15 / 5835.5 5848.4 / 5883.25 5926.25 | -0.5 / 19.8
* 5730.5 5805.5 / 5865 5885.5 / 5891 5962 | -0.3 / 20.1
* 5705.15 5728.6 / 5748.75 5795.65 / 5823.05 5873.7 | -0.9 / 20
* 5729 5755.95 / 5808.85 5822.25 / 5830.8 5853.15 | 0.3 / 20.2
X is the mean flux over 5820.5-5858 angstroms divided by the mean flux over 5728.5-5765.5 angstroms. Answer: 0.99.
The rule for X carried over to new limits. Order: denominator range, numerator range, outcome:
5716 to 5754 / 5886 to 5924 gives 0.94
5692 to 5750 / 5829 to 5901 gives 0.99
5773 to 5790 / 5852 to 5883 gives 1.05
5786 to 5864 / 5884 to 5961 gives 0.99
